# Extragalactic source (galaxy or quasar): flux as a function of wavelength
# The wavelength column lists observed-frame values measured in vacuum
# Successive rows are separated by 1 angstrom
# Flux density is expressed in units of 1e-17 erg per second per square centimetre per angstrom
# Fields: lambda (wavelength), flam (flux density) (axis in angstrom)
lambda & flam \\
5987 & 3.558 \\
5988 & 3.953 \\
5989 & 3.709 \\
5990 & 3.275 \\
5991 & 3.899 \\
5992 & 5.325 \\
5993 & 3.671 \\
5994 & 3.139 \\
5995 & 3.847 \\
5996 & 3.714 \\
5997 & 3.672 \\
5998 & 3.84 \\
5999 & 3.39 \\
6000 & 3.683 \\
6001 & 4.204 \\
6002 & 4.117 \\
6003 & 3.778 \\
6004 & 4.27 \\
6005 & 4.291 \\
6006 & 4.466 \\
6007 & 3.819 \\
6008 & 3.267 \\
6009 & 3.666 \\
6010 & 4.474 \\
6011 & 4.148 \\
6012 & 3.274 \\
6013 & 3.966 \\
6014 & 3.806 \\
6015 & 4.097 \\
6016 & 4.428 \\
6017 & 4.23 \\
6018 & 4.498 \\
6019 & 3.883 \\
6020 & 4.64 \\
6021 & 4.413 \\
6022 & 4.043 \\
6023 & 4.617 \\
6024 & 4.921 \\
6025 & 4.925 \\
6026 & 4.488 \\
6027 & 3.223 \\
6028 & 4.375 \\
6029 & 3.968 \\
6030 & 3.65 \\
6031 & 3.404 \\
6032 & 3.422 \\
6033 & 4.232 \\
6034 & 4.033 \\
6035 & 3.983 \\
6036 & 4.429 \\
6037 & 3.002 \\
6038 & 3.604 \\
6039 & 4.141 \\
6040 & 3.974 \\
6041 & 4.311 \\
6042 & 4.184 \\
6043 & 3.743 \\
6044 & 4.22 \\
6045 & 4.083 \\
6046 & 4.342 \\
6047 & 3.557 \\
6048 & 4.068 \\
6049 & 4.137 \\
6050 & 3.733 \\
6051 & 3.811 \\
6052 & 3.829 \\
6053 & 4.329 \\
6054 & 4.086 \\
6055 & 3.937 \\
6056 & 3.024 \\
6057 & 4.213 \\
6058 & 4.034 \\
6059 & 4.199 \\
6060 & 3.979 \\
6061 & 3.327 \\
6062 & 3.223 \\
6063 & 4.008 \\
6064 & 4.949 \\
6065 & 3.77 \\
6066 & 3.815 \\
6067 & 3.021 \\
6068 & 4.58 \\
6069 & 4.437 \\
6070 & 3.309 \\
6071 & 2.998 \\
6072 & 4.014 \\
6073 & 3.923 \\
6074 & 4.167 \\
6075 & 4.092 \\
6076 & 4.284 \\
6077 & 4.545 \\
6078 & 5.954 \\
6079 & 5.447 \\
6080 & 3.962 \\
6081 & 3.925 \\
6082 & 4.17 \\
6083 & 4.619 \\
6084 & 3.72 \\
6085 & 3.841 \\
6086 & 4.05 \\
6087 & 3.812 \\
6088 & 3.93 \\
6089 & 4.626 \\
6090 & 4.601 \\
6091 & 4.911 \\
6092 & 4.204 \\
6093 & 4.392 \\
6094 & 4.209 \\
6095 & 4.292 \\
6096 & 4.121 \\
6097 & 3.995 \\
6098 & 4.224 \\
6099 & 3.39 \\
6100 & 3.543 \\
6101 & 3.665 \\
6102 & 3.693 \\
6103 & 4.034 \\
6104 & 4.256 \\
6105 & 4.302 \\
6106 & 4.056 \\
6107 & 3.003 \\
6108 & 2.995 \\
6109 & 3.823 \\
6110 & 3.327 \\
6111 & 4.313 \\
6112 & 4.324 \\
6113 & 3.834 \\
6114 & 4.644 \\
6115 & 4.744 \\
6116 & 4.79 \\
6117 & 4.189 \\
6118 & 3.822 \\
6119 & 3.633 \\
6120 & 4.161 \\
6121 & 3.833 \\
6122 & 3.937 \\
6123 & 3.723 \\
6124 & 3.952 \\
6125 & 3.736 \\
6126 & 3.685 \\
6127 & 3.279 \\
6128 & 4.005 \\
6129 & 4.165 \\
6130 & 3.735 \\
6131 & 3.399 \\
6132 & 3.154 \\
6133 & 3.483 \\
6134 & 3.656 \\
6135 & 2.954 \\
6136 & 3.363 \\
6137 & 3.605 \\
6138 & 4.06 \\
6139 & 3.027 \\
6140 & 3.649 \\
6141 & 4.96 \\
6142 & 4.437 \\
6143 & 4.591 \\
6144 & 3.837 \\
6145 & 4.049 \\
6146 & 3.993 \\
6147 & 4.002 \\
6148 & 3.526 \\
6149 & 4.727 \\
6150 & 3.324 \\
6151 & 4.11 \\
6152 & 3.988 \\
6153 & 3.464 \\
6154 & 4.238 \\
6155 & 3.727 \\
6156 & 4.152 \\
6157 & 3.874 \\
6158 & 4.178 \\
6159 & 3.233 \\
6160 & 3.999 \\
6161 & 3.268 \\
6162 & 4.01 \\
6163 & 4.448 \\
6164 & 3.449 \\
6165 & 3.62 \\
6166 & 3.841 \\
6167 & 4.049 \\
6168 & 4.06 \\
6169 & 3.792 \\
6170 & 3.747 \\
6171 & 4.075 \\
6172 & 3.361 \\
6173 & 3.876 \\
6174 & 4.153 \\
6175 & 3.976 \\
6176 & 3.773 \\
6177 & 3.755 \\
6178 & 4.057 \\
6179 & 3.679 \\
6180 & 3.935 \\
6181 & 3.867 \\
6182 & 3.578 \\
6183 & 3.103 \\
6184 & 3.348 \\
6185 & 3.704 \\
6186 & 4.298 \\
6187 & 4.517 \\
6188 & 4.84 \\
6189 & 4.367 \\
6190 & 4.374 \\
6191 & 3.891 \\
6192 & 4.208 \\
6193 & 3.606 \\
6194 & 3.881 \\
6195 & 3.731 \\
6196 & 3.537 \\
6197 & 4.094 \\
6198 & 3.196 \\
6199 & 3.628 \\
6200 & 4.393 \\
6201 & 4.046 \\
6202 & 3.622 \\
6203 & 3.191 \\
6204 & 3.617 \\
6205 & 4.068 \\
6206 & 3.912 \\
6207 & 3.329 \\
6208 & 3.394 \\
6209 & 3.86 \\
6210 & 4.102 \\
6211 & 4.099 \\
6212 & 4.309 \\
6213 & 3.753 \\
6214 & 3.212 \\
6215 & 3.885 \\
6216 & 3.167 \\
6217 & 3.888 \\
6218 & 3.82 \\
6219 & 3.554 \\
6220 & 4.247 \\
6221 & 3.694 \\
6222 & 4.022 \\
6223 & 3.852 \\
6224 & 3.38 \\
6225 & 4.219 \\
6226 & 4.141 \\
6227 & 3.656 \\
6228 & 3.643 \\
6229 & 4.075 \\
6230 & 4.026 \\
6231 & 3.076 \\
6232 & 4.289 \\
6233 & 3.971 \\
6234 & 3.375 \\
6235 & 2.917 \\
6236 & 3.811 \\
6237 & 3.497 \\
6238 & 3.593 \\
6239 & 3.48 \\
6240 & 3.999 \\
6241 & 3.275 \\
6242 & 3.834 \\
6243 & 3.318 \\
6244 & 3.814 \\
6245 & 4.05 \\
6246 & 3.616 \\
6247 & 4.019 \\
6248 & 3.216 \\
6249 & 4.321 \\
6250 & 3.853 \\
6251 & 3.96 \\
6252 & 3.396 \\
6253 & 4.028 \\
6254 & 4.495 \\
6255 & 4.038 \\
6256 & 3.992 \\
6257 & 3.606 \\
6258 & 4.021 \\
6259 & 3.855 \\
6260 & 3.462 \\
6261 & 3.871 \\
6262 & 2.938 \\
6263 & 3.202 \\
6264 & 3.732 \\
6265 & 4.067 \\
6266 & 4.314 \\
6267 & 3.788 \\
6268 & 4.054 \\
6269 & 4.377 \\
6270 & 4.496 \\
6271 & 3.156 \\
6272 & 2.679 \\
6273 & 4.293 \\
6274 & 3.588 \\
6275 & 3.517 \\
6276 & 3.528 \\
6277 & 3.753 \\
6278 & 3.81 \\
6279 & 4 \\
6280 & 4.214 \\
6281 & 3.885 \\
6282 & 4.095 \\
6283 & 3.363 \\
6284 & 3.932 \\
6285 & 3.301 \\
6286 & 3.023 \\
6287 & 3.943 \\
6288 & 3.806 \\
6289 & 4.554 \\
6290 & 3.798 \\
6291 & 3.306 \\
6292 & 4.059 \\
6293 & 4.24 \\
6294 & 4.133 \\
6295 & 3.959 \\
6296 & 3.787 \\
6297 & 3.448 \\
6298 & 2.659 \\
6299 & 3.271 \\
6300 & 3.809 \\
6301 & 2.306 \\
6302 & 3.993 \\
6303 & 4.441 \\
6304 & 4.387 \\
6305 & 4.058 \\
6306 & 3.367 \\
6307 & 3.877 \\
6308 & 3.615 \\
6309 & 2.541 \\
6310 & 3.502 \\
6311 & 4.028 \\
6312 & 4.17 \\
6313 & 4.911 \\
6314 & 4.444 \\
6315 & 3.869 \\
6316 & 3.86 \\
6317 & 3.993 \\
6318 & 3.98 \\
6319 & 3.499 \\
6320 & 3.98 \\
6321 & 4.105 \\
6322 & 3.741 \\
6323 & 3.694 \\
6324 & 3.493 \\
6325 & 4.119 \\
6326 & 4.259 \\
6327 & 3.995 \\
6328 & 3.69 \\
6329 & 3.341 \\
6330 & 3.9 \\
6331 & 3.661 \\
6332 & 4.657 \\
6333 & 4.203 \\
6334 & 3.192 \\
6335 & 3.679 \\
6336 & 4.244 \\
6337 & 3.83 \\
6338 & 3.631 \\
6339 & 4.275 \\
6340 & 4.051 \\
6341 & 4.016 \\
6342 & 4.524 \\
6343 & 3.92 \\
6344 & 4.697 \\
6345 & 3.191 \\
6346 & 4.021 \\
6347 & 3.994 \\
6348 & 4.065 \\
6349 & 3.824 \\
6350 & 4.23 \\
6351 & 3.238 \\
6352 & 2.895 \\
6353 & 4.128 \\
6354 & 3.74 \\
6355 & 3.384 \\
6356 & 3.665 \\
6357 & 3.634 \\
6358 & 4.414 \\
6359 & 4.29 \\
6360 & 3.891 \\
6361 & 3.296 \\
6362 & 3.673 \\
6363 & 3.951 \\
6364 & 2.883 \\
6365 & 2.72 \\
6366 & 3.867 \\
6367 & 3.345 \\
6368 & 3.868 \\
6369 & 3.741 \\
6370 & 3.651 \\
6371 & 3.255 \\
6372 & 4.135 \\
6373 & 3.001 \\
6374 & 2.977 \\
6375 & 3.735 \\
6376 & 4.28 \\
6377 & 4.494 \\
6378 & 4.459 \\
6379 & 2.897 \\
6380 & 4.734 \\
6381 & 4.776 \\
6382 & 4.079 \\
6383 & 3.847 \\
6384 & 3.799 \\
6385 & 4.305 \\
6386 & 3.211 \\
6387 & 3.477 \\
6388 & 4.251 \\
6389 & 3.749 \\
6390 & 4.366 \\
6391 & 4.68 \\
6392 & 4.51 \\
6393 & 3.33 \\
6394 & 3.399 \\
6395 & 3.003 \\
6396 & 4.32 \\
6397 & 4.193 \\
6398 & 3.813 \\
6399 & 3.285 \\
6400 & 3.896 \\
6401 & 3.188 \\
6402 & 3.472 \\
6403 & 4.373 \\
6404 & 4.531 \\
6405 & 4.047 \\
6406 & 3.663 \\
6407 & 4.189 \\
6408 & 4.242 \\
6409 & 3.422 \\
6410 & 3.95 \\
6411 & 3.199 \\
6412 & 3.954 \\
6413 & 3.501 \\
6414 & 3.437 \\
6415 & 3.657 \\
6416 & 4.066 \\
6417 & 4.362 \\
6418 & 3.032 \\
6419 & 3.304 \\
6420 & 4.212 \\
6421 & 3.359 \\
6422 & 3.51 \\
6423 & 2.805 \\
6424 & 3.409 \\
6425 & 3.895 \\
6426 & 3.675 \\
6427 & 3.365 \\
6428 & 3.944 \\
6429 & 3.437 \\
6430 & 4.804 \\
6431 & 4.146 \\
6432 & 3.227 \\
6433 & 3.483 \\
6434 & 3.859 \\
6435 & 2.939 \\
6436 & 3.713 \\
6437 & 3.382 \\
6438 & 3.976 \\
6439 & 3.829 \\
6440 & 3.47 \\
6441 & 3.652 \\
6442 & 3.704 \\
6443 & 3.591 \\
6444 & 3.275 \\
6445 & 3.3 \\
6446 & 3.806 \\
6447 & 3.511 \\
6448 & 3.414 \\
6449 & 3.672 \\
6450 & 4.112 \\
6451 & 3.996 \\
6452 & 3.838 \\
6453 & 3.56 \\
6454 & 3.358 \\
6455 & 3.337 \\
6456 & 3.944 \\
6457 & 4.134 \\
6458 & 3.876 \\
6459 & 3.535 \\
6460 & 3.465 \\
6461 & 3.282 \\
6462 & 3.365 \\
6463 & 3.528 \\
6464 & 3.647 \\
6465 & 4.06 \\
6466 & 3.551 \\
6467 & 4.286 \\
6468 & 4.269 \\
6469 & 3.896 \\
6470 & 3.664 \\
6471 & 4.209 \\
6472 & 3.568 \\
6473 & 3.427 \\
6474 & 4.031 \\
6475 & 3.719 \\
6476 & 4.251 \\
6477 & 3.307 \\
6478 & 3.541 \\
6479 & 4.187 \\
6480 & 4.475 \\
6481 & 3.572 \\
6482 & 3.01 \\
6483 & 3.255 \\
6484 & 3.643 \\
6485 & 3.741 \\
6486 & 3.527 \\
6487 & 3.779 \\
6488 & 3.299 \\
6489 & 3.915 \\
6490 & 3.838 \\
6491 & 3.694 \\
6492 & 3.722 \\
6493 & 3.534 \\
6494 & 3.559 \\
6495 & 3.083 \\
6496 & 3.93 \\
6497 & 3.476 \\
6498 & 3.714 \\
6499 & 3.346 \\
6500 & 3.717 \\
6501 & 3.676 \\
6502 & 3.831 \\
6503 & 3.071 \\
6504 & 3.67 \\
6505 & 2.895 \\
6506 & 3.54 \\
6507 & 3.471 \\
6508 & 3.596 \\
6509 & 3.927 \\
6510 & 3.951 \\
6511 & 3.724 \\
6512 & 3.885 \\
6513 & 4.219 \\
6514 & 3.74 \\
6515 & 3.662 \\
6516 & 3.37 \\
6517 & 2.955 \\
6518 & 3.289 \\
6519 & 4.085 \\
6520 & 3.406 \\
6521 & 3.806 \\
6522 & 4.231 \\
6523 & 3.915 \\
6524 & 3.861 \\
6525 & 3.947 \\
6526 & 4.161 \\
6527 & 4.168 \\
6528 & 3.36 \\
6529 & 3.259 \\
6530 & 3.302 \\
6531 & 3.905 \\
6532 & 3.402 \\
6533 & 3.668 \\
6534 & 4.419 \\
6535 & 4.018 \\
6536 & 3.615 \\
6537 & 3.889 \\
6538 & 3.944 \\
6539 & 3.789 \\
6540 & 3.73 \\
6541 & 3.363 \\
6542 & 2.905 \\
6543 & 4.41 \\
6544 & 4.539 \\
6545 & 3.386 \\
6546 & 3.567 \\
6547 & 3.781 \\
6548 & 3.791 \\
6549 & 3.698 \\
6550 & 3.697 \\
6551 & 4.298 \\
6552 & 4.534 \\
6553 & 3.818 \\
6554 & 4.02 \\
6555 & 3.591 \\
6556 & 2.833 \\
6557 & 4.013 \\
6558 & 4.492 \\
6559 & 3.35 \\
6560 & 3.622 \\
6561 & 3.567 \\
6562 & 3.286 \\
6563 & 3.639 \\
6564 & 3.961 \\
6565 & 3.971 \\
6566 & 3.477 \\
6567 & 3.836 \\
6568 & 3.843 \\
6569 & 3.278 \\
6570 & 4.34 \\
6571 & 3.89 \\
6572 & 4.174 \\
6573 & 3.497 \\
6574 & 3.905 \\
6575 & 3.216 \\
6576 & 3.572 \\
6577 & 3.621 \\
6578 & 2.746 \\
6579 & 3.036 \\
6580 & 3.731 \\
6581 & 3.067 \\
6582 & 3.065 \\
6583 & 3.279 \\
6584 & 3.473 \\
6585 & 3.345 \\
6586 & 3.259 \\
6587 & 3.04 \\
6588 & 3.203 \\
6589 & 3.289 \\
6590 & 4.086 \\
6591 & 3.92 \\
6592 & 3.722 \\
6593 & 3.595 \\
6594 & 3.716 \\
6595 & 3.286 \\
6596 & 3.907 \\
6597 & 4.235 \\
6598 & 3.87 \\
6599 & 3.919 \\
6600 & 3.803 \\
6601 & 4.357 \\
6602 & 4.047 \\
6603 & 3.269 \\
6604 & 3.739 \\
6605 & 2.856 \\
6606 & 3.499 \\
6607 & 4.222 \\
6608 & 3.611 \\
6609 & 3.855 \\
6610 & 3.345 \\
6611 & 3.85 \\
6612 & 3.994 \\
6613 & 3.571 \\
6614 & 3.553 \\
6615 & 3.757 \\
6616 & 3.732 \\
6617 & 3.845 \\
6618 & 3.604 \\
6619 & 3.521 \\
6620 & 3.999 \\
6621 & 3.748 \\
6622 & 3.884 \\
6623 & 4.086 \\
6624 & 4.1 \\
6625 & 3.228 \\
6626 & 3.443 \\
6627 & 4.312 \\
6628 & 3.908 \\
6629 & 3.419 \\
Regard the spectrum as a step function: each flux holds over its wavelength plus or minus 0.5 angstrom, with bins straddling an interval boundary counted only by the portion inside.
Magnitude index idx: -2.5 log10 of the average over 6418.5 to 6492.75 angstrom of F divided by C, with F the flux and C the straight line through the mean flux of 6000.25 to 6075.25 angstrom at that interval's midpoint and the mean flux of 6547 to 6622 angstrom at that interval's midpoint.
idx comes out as 0.02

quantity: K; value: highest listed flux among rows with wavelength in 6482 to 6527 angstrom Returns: 4.231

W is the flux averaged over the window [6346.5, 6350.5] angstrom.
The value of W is 4.03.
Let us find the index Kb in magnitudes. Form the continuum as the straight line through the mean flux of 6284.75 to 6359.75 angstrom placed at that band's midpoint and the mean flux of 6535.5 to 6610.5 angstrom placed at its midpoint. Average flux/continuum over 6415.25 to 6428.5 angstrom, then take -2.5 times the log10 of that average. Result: 0.05 mag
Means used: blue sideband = 3.84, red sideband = 3.67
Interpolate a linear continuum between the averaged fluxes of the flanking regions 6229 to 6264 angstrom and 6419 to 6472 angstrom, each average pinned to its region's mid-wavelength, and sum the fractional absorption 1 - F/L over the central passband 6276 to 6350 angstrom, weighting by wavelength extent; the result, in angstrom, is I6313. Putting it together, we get -2.9 angstrom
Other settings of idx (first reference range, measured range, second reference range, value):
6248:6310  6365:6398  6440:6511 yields -0.04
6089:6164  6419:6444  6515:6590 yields 0.03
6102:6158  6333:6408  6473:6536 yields -0.02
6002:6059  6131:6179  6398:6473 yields 0.02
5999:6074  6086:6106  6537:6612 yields -0.04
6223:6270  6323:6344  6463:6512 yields -0.06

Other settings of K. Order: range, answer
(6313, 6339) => 4.911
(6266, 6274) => 4.496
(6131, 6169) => 4.96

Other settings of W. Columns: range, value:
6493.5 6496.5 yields 3.52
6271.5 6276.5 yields 3.52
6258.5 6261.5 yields 3.73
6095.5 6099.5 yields 3.93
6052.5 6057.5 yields 3.92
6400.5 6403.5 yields 3.68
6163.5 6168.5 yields 3.8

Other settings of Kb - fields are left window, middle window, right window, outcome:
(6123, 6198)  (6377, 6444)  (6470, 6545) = -0.01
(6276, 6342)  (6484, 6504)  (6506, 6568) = 0.05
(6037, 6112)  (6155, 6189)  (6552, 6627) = 0.02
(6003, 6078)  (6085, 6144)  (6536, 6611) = 0.01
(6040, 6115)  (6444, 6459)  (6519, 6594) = 0.02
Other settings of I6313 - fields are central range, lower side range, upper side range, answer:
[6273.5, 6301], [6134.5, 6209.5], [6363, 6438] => 0.7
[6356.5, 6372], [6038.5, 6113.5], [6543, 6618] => 0.7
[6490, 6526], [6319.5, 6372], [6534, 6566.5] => 1.3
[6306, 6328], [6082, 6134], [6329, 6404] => -0.1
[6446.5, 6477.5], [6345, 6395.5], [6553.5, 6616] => -0.2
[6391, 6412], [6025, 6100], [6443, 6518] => -0.5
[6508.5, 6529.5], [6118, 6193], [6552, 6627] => -0.4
